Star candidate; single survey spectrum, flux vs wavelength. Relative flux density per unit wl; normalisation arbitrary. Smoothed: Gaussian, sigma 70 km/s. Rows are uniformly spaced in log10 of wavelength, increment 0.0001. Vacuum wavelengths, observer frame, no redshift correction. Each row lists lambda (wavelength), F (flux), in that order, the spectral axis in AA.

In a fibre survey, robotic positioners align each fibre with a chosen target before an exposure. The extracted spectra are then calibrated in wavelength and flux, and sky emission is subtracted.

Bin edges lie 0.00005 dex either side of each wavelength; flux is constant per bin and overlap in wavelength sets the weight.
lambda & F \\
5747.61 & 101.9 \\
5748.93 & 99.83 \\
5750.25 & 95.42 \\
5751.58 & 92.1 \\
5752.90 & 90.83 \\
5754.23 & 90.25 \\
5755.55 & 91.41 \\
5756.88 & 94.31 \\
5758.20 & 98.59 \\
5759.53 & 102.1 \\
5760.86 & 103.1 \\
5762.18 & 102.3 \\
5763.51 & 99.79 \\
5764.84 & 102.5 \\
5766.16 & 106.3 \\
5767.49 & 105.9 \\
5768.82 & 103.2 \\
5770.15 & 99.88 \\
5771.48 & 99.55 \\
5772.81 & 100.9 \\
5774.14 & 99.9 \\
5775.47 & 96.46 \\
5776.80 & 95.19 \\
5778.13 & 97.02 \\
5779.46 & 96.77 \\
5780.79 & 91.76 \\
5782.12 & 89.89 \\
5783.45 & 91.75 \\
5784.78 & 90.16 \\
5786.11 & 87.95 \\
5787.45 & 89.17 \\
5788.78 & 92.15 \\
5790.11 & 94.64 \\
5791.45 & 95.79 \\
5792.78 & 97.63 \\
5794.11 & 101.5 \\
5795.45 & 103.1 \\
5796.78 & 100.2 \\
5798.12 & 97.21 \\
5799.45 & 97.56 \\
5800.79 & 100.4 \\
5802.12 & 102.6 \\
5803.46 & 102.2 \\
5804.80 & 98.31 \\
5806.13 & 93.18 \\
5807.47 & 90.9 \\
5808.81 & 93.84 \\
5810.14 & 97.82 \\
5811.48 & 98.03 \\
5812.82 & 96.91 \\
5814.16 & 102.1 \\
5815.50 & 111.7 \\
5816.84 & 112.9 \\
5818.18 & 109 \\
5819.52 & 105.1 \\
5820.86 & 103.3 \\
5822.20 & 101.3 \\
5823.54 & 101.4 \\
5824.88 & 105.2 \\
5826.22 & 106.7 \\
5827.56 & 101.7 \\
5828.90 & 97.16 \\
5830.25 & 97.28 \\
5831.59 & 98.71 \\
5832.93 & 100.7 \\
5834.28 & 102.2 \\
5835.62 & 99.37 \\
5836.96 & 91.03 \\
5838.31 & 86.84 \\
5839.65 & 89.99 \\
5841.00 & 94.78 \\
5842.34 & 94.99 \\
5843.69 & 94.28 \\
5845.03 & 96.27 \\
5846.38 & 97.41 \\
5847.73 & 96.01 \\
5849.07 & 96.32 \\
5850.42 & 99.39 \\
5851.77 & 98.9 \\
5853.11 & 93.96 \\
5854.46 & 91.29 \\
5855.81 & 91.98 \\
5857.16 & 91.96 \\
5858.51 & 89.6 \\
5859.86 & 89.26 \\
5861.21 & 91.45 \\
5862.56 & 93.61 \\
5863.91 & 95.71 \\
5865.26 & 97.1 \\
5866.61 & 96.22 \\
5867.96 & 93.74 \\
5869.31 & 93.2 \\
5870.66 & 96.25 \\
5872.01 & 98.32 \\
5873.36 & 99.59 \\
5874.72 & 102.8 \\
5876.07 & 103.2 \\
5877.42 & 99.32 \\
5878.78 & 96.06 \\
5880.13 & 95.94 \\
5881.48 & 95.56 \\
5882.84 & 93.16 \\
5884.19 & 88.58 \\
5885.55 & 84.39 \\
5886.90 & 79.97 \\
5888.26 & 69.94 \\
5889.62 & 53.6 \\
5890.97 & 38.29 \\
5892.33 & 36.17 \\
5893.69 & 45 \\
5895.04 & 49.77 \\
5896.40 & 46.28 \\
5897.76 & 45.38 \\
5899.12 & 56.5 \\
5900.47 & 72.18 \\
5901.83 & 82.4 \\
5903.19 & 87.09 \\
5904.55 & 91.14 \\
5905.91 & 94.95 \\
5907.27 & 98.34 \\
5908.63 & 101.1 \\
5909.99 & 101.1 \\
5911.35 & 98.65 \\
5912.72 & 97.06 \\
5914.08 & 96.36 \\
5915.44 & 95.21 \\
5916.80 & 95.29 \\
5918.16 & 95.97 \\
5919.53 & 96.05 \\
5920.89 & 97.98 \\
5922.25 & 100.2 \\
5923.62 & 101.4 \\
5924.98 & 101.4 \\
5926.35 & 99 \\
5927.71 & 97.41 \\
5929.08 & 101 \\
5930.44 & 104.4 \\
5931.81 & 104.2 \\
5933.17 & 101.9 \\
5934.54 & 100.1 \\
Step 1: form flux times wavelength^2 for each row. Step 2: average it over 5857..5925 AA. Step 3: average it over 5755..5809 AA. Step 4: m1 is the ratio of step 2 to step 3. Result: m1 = 0.92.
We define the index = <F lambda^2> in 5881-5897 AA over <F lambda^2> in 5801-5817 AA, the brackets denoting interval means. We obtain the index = 0.67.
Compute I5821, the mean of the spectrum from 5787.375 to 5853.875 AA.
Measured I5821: 98.7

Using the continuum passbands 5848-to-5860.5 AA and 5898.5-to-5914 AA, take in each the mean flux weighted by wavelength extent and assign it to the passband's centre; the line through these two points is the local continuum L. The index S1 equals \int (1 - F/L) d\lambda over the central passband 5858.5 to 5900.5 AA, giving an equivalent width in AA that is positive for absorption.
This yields 5.1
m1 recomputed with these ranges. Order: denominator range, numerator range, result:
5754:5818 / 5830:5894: 0.94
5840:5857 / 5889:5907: 0.67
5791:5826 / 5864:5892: 0.90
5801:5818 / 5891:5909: 0.70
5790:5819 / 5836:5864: 0.95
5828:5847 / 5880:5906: 0.74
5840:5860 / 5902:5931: 1.05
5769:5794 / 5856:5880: 1.04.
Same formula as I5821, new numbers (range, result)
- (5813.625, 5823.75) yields 106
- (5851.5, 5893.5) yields 87.7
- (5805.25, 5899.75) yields 90.6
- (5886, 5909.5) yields 68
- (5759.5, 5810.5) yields 97.7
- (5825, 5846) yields 97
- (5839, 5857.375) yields 94.9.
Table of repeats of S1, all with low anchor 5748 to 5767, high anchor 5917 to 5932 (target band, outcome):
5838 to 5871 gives 1.61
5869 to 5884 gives 0.26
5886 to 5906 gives 7.40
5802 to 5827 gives -0.81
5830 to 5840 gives 0.29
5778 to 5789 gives 0.74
